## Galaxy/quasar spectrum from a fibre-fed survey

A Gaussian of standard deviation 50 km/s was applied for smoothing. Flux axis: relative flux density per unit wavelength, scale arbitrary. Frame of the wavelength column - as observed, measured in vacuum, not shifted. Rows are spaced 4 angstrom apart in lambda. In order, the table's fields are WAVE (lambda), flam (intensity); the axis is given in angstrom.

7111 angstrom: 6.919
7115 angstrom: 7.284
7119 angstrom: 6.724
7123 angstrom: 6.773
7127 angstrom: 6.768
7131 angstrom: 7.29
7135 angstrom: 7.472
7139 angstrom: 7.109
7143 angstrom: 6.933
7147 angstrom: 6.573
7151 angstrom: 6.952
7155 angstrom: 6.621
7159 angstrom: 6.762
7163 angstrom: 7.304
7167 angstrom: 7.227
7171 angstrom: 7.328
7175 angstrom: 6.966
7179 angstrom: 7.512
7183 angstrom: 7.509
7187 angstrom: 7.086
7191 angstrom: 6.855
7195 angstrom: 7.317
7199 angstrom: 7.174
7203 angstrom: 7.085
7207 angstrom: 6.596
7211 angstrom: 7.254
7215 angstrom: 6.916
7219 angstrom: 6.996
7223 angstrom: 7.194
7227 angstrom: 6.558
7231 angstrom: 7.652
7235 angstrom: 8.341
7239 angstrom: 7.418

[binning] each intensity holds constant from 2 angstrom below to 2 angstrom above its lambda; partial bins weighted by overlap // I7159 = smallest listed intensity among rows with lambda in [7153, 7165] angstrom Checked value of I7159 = 6.621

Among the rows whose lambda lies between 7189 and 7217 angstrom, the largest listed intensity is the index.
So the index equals 7.317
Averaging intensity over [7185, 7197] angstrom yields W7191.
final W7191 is 7.09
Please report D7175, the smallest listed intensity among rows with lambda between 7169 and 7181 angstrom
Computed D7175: 6.966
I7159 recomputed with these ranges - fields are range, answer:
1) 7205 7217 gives 6.596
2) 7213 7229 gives 6.558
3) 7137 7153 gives 6.573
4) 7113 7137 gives 6.724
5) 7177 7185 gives 7.509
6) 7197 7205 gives 7.085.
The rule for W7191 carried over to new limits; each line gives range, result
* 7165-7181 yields 7.26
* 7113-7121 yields 7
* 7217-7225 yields 7.1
